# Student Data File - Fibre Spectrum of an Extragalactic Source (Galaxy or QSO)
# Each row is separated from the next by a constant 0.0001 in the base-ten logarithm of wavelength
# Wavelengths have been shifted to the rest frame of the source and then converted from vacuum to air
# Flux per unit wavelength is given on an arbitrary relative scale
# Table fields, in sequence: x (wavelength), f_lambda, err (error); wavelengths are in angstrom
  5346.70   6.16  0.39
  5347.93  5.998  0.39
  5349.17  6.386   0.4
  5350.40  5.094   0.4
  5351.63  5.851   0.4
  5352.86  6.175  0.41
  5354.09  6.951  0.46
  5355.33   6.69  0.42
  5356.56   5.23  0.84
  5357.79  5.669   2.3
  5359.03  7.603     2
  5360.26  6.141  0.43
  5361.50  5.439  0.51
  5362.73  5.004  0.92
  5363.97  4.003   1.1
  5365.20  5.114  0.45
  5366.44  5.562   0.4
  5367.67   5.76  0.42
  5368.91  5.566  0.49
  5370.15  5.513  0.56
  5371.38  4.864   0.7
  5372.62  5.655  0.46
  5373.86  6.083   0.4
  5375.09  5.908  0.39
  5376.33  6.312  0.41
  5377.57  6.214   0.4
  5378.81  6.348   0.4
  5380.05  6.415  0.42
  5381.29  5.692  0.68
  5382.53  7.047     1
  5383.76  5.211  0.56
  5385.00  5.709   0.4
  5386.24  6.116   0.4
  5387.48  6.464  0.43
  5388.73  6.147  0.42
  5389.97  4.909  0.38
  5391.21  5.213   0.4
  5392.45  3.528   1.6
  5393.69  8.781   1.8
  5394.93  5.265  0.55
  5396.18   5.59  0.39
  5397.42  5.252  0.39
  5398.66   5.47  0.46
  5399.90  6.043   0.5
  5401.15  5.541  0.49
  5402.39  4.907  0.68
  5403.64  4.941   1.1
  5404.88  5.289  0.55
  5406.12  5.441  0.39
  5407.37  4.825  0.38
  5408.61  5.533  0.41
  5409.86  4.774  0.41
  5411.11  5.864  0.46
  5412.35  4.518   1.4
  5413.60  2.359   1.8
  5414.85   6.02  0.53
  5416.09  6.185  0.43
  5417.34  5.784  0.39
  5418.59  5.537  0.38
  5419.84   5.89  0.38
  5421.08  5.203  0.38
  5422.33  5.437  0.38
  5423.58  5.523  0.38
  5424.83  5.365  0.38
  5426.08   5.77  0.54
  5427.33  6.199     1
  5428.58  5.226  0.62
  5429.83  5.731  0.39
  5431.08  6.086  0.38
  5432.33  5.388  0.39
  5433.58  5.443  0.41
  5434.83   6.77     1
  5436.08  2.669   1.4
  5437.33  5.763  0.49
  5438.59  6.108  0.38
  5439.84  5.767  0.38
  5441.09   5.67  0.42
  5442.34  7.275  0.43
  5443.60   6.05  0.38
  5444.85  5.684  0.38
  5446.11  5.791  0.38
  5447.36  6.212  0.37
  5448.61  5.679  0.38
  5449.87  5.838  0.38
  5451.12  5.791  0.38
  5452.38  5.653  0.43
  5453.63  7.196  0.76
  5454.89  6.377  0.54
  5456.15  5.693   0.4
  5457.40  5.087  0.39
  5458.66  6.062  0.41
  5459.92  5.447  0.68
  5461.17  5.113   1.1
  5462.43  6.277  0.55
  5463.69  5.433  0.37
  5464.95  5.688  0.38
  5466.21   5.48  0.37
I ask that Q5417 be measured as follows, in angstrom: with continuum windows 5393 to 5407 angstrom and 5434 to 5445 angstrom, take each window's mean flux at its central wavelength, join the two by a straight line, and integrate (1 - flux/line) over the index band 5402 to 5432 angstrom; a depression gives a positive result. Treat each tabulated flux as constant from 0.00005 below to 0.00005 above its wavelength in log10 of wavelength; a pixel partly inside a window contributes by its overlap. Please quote 1.81 angstrom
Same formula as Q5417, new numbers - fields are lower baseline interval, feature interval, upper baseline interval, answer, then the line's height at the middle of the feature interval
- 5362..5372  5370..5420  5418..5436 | -2.1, 5.37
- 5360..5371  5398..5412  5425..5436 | 0.5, 5.52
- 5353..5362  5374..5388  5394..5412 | -0.8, 5.8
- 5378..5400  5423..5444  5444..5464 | 0.5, 5.84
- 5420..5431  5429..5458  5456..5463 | -1.1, 5.6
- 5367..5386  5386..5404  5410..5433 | 0.3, 5.7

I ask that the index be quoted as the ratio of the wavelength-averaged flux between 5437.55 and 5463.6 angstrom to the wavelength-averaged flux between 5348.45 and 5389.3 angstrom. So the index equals 1.0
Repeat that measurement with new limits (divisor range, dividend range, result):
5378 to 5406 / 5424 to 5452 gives 1.00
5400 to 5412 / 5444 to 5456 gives 1.14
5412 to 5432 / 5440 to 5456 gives 1.12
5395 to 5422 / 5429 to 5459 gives 1.10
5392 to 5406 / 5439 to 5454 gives 1.09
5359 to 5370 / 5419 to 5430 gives 1.02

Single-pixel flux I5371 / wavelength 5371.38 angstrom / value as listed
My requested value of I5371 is 4.864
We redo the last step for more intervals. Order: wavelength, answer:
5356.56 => 5.23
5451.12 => 5.791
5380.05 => 6.415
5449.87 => 5.838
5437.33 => 5.763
